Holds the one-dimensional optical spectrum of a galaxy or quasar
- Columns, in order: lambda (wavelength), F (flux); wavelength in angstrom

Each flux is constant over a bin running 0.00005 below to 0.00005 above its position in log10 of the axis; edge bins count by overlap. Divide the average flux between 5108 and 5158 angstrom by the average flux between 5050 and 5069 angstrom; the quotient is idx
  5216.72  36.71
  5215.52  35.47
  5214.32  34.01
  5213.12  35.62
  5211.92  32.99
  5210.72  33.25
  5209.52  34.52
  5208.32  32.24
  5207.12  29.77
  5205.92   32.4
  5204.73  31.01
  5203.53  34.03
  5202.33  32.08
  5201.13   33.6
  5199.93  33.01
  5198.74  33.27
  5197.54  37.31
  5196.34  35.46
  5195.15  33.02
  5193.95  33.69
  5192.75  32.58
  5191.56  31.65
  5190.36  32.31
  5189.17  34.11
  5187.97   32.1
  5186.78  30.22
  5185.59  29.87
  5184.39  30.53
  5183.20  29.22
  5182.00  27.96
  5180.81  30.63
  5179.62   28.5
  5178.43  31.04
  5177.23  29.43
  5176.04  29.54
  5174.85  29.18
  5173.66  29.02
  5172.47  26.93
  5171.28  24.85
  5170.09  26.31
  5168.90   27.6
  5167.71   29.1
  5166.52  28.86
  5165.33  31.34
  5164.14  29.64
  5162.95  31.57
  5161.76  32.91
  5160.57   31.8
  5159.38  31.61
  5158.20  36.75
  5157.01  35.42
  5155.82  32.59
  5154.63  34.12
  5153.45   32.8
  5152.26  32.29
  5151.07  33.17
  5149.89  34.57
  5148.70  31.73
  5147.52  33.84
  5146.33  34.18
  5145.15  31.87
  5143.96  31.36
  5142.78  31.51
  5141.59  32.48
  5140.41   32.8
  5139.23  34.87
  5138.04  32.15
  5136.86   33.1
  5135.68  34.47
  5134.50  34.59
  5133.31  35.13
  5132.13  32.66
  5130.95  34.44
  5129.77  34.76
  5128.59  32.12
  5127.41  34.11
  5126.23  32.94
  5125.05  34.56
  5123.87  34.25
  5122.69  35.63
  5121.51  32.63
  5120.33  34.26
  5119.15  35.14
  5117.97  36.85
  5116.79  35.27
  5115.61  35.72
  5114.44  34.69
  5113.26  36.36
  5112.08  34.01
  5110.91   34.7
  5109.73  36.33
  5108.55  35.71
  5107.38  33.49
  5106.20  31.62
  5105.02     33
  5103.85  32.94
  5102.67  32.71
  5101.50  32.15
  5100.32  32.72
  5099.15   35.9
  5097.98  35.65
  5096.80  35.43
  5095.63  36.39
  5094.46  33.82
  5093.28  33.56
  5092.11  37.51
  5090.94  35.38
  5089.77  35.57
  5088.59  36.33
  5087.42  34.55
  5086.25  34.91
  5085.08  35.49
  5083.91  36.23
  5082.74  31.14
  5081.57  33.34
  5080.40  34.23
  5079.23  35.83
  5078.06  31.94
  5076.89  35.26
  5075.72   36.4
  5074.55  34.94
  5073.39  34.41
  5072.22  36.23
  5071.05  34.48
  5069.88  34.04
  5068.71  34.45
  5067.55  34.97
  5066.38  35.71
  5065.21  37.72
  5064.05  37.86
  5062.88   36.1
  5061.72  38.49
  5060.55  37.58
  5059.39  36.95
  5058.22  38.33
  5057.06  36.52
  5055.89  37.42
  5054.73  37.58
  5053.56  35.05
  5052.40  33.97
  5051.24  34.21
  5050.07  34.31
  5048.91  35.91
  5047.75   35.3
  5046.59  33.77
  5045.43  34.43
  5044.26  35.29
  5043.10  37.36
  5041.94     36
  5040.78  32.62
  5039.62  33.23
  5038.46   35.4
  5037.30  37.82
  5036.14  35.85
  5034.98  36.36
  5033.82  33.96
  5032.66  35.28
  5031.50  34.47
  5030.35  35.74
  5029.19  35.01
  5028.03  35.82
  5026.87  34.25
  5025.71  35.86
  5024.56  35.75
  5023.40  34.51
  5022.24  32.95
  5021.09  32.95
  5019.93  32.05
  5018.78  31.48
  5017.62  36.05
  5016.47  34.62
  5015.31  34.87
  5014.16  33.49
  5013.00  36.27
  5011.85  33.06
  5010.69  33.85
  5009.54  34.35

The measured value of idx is 0.93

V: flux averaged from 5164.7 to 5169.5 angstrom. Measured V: 29.2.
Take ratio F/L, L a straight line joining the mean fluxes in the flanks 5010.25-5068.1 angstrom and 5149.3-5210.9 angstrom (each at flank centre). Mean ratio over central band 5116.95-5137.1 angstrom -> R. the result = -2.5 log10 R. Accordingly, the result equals -0.04 mag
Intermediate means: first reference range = 35.3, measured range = 34.3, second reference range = 31.5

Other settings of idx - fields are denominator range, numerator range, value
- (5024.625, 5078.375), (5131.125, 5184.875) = 0.89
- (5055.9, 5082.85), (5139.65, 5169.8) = 0.90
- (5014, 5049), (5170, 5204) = 0.90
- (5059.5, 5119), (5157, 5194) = 0.87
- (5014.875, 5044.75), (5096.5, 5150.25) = 0.97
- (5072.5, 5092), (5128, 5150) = 0.95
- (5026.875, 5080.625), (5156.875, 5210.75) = 0.88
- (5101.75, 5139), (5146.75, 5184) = 0.90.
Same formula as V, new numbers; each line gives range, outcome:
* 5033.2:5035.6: 35.1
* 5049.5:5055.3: 35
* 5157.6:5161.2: 33.4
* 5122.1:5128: 34.3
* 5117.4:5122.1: 34.7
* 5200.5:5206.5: 32.6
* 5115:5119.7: 35.8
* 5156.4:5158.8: 36.1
